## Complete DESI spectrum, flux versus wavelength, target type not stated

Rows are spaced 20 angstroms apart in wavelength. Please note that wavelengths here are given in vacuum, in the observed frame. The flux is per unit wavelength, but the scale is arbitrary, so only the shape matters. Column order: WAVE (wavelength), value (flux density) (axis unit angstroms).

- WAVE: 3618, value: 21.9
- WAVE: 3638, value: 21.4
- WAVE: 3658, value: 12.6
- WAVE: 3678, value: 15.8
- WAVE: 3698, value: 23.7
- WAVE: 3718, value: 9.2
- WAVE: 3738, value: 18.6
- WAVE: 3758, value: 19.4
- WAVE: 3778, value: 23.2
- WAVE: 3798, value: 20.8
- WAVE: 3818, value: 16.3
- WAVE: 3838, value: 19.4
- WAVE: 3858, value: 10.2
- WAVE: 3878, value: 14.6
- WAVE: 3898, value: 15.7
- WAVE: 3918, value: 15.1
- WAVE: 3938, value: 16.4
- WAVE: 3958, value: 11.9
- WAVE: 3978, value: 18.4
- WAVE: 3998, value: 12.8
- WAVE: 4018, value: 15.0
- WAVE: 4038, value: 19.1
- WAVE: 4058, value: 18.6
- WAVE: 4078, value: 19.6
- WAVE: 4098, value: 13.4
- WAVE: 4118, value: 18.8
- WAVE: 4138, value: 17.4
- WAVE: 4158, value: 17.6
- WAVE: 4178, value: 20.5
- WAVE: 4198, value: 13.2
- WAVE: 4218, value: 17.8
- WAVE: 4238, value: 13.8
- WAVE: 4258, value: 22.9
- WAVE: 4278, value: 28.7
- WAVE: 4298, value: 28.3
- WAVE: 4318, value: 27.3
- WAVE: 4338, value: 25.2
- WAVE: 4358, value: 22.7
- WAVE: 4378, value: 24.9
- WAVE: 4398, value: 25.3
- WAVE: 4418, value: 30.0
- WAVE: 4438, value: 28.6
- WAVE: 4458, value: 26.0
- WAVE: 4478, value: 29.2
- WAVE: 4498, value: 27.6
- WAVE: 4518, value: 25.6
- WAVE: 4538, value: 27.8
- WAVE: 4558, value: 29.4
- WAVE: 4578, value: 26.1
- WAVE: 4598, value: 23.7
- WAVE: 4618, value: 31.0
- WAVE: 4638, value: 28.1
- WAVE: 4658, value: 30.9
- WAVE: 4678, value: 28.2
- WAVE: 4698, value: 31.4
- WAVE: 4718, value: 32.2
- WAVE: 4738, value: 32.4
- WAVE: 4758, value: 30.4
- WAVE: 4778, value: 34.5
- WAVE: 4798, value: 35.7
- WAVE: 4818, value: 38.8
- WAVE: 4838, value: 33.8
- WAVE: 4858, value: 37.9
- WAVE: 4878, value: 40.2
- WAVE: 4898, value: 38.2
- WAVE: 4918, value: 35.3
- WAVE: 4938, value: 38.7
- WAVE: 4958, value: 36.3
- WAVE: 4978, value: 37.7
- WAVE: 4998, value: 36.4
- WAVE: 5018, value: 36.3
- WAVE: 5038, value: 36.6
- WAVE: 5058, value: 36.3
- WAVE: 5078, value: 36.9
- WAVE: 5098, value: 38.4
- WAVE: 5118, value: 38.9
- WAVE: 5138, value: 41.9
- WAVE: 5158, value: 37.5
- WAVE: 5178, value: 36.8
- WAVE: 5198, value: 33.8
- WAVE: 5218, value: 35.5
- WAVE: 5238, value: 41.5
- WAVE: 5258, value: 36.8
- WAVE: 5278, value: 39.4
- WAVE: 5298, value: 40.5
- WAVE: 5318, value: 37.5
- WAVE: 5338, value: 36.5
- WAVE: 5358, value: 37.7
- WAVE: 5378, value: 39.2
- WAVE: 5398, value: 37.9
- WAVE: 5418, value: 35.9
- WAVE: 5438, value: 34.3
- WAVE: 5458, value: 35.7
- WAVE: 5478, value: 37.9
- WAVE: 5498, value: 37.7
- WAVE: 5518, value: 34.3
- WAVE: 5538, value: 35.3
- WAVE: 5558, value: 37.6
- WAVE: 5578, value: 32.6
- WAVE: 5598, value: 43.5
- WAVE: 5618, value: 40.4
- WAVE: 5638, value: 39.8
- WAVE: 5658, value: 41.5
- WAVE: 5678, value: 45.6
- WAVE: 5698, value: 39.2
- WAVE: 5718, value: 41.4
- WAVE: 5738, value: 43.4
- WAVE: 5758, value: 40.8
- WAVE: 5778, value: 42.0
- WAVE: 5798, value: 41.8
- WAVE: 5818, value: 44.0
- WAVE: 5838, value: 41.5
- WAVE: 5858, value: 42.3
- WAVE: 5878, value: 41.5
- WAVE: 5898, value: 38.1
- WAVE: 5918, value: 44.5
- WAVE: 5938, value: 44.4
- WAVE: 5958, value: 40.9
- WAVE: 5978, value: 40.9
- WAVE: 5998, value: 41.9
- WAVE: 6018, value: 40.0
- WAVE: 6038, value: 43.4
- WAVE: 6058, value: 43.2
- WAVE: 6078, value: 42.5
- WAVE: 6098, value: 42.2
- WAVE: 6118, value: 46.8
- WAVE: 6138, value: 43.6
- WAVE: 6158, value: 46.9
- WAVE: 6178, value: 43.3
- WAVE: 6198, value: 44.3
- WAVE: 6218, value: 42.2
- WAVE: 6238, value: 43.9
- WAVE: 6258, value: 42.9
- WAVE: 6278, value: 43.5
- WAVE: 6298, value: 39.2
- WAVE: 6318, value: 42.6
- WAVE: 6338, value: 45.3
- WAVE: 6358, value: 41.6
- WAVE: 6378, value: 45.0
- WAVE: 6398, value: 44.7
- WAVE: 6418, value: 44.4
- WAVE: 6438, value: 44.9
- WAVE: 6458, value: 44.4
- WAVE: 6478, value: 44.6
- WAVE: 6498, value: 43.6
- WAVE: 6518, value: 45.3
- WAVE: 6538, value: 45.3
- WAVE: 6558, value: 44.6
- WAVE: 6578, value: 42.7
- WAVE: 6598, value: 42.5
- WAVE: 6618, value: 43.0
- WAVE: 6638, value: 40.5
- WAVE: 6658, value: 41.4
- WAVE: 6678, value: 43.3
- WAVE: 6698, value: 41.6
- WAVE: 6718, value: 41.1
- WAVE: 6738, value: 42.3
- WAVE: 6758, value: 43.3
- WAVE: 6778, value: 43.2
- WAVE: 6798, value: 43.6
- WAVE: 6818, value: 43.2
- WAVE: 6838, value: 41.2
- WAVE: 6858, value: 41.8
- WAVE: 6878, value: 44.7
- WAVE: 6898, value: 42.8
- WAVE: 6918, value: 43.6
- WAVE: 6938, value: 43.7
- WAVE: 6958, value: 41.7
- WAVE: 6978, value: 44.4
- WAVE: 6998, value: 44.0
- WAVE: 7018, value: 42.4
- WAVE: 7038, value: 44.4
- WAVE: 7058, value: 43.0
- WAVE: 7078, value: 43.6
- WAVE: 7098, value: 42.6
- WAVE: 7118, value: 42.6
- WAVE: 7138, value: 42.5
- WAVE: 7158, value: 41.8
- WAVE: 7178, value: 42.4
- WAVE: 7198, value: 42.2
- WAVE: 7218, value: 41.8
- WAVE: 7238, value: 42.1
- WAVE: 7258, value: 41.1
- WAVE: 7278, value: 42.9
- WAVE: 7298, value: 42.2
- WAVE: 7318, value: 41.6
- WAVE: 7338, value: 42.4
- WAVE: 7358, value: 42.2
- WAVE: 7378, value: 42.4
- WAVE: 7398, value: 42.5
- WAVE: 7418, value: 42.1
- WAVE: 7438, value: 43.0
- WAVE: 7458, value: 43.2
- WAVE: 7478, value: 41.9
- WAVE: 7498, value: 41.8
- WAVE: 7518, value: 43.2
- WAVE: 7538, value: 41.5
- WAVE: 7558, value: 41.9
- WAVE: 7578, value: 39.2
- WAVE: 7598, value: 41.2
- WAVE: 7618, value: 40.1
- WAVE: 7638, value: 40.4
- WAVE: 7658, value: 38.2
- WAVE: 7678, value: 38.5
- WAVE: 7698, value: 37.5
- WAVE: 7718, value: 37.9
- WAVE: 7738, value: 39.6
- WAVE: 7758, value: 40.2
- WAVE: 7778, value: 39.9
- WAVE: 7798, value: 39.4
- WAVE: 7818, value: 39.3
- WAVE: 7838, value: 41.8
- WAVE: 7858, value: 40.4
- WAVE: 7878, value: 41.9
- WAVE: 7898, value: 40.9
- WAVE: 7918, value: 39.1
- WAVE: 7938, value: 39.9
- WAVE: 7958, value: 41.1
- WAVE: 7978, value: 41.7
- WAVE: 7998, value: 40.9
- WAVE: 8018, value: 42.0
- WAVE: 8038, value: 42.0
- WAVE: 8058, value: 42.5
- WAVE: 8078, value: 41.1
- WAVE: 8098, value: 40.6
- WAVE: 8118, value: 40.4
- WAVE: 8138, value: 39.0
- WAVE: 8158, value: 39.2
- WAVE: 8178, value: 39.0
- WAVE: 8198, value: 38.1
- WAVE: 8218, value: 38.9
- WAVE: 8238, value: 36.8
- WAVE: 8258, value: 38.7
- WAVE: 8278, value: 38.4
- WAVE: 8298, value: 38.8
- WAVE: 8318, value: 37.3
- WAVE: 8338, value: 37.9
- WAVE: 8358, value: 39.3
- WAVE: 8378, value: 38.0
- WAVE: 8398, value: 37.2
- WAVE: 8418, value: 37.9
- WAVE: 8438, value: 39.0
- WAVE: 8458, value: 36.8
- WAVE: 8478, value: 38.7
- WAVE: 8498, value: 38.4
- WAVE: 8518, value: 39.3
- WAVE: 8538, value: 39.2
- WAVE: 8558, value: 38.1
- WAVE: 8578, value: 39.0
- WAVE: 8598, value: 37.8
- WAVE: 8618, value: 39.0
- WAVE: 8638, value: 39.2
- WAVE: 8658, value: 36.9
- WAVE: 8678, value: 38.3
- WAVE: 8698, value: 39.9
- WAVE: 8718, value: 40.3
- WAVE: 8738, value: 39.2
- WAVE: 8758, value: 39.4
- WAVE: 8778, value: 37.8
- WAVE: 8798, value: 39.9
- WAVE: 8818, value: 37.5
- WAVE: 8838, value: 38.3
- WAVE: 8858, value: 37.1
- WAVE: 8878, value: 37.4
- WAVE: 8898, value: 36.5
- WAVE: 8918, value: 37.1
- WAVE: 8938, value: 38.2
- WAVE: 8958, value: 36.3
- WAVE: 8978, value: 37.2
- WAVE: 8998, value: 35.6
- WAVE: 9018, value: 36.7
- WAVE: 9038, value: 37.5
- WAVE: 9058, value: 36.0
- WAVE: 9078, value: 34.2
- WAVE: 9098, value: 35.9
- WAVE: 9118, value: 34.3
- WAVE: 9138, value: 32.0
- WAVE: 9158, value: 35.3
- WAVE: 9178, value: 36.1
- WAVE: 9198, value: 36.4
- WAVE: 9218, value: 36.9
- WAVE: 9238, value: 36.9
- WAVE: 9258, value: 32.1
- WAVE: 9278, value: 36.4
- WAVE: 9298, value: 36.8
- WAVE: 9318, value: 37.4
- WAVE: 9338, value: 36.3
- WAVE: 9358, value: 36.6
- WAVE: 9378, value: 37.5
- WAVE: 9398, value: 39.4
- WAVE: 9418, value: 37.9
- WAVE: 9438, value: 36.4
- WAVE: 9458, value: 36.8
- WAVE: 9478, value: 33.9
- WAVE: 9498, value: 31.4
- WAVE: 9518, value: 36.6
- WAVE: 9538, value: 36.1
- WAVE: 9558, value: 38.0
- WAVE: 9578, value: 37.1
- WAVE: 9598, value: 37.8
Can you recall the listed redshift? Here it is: 0.07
